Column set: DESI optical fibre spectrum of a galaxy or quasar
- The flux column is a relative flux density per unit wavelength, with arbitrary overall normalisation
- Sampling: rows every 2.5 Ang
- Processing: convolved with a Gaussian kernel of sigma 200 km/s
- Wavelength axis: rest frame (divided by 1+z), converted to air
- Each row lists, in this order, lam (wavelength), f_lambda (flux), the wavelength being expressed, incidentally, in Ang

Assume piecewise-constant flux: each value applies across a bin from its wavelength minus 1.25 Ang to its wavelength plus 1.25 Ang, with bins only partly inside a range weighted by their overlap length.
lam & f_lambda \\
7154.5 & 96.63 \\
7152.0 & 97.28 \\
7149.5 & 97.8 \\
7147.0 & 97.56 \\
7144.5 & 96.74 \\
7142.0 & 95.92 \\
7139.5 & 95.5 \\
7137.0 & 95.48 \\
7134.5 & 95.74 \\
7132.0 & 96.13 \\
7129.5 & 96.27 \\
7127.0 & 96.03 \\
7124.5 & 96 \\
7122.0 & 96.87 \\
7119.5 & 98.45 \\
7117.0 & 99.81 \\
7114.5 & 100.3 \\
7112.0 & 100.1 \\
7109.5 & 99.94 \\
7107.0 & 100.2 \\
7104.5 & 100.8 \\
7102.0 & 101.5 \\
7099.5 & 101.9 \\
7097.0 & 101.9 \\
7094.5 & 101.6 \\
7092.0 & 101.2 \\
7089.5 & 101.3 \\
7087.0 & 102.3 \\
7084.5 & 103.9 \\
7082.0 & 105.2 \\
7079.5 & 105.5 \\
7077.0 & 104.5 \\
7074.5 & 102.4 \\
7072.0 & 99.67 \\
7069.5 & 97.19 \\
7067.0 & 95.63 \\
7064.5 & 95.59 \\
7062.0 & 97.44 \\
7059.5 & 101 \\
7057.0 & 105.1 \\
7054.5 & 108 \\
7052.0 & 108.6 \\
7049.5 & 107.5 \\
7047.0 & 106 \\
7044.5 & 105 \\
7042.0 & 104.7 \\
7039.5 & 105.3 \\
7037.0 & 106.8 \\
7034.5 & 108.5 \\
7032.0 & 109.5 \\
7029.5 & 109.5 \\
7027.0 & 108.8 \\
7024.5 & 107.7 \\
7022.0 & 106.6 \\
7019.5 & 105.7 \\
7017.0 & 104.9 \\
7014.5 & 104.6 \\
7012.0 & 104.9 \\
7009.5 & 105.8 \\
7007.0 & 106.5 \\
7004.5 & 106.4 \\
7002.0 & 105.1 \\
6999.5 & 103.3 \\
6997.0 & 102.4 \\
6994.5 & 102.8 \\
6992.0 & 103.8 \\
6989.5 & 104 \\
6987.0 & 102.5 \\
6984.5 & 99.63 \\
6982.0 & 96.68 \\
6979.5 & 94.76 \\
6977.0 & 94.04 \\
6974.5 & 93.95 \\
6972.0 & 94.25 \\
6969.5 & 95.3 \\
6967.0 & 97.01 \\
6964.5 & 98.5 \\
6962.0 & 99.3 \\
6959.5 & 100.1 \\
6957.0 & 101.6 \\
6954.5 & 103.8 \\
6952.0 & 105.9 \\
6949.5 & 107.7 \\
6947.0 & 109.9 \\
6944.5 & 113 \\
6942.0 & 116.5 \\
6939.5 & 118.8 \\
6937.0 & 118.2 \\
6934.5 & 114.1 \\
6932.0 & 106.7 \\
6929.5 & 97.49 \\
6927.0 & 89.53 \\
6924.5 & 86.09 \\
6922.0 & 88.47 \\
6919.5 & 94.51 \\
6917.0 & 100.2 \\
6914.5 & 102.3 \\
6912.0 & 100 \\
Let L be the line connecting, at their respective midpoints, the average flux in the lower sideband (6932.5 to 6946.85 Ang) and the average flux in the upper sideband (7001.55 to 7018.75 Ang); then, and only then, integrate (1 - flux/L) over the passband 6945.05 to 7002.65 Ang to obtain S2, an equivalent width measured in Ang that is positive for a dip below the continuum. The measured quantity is 5.0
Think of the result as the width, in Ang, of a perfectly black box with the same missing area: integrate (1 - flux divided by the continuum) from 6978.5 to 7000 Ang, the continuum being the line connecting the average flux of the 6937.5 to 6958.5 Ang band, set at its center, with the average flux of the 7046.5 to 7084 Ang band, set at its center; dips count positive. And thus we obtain 1.2 Ang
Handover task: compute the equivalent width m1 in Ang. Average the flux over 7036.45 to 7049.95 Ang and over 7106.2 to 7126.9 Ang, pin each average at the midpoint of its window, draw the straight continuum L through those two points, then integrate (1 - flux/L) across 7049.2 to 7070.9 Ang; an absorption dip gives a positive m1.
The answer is 0.6 Ang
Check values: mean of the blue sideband 106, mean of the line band 102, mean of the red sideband 98.8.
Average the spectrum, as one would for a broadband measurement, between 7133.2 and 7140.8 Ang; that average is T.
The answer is 95.6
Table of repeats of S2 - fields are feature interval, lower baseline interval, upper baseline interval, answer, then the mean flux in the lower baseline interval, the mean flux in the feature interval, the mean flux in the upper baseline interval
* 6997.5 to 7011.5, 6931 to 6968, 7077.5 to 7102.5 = 0.1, 107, 105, 103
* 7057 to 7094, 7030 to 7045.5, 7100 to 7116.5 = 0.8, 107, 101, 101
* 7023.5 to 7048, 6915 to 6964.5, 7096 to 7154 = -1.6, 104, 107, 98.1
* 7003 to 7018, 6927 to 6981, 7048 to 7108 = -0.4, 103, 106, 102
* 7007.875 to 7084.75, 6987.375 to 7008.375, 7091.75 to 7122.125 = -1.5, 104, 105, 100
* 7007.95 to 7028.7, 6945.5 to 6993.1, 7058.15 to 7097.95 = -1.2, 100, 106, 101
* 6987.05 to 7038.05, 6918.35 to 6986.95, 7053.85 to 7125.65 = -2.4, 101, 106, 101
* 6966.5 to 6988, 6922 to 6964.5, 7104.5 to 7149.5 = 1.5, 105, 96.4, 97.6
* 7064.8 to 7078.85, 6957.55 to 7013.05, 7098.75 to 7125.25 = 0.0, 100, 99.8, 99.7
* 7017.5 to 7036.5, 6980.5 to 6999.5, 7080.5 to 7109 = -1.1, 102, 108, 102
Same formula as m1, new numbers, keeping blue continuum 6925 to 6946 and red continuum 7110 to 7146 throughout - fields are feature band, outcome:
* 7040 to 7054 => -0.6 Ang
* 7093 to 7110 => -0.4 Ang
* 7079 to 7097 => -0.6 Ang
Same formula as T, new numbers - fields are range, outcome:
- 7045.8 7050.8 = 107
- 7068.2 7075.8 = 99.8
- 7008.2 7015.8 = 105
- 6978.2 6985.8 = 97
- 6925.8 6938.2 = 105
